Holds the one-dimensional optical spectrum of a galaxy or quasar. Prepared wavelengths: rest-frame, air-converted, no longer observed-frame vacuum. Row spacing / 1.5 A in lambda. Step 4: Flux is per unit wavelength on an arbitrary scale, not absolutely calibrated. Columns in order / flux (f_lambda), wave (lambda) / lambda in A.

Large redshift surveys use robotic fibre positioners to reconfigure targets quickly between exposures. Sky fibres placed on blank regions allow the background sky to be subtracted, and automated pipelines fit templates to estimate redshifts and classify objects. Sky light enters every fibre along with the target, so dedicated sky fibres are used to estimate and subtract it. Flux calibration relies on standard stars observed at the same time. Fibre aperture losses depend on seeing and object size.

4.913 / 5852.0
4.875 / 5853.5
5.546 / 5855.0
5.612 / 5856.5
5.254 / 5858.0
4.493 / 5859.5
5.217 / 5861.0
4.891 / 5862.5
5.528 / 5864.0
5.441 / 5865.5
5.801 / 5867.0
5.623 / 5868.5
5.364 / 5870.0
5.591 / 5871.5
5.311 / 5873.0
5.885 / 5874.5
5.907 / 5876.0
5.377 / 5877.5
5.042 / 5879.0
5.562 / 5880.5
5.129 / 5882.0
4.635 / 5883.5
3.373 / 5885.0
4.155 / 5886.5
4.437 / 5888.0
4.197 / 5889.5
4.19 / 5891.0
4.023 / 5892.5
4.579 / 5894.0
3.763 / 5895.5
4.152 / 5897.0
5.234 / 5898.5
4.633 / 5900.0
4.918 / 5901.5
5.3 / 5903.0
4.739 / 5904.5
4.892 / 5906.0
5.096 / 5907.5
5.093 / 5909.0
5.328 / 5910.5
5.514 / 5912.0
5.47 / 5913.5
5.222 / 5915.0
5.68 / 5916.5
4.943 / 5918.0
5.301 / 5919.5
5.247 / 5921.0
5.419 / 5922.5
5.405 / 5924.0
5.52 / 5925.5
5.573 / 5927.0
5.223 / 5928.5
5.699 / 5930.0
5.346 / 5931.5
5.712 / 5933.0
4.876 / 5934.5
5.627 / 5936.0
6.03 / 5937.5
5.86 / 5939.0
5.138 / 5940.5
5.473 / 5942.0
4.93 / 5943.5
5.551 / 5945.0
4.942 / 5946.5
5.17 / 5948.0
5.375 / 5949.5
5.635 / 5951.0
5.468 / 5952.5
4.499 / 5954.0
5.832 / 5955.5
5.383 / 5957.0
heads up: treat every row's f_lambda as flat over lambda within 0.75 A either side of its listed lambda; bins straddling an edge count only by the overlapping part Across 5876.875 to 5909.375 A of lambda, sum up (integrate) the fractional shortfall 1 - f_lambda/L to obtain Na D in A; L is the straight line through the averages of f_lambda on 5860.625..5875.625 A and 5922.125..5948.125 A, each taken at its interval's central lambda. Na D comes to 4.8 A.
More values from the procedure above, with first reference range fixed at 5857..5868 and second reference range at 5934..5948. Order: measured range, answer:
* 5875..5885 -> 0.25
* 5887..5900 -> 2.36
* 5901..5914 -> 0.43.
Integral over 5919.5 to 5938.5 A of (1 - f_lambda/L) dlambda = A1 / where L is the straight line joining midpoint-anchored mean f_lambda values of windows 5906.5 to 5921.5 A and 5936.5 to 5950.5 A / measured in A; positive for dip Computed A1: -0.5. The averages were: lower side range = 5.28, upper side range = 5.39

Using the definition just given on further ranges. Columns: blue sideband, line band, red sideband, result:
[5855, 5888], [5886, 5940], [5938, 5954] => 2.0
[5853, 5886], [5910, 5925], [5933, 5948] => 0.0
